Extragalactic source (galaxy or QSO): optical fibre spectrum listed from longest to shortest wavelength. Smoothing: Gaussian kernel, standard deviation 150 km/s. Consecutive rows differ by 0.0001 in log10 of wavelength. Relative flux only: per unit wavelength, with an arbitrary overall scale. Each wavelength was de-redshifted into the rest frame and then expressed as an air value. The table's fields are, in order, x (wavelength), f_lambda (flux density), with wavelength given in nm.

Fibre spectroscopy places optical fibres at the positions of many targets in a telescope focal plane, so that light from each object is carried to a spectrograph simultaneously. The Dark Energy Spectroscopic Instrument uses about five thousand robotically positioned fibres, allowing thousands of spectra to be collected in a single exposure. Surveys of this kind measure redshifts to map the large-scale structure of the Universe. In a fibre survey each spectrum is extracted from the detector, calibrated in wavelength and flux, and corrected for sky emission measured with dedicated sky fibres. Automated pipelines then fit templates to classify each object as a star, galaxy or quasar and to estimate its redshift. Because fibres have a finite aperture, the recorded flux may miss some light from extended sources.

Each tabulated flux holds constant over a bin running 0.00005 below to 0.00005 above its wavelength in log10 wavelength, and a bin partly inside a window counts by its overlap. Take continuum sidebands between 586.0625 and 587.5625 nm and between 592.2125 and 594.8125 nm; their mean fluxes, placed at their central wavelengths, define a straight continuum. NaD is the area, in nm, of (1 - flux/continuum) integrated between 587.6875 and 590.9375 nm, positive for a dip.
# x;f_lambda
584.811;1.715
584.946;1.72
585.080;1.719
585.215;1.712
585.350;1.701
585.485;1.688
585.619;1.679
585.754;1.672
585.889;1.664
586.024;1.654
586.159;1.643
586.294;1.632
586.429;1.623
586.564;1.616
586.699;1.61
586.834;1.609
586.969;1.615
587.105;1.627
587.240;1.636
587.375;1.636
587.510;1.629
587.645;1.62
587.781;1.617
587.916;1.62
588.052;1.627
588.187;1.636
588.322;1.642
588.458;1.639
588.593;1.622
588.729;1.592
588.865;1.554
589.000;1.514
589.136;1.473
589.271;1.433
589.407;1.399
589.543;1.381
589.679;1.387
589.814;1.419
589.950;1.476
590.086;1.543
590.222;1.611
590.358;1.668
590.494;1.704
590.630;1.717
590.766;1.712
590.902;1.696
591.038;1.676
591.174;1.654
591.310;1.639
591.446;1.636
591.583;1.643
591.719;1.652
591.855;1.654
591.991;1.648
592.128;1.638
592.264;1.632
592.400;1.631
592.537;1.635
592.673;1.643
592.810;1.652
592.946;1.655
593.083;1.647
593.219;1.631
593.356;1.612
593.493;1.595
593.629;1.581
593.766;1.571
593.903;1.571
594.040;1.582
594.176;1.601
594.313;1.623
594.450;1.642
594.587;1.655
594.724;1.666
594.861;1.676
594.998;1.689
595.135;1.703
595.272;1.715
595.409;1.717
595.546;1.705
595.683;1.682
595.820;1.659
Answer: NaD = 0.11 nm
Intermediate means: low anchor 1.63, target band 1.57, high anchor 1.62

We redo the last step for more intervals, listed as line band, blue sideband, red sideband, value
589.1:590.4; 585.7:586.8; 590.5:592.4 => 0.14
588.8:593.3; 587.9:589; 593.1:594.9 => 0.05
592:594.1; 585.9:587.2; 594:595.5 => 0.05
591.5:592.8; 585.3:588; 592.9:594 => -0.02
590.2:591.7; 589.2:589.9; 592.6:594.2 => -0.19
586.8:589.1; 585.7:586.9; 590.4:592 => 0.05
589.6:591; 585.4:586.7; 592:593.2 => 0.04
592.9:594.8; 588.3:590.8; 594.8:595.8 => 0.05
